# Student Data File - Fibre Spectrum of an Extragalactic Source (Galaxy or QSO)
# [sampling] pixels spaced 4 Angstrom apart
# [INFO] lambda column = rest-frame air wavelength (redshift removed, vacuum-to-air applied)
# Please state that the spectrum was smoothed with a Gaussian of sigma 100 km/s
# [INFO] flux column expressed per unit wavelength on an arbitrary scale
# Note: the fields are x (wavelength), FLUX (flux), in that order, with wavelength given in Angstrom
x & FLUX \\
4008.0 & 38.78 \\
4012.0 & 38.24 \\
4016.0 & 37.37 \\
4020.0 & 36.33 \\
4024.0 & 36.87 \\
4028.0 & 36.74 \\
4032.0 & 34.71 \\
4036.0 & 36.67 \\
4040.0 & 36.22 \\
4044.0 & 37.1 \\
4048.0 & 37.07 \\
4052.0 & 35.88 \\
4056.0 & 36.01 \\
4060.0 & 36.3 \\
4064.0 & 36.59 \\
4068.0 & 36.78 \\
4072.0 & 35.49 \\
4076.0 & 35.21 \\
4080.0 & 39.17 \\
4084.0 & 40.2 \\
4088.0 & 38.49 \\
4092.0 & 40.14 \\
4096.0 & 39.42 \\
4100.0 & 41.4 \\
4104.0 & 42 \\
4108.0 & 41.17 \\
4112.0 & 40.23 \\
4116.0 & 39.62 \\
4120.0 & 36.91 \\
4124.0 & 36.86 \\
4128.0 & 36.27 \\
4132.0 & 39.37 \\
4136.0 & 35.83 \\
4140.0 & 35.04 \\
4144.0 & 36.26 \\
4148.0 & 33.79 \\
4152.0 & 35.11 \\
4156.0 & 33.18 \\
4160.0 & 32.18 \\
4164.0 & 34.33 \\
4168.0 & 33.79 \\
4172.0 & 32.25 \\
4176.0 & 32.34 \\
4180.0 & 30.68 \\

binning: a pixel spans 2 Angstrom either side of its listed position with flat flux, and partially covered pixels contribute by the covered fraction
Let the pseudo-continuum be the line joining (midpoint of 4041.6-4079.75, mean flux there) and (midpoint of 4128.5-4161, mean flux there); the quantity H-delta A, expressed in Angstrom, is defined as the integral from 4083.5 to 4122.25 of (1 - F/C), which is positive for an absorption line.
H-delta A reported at -4.4 Angstrom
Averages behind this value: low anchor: 36.4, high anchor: 35.2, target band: 39.9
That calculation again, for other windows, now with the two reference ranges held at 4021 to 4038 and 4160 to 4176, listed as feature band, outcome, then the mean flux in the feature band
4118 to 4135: -1.59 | 37.3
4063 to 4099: -3.06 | 38.1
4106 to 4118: -2.07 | 40.3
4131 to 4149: -1.18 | 36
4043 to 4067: -0.54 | 36.5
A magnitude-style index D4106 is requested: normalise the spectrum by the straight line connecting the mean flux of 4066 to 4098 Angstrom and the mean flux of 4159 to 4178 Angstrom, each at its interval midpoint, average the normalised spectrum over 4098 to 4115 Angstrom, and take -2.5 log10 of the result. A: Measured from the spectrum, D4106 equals -0.12 mag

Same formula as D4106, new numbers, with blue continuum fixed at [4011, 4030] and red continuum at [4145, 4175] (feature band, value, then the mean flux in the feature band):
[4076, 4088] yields -0.09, 38.7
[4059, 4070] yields -0.02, 36.6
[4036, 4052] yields -0.01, 36.7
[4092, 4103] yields -0.15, 40.5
